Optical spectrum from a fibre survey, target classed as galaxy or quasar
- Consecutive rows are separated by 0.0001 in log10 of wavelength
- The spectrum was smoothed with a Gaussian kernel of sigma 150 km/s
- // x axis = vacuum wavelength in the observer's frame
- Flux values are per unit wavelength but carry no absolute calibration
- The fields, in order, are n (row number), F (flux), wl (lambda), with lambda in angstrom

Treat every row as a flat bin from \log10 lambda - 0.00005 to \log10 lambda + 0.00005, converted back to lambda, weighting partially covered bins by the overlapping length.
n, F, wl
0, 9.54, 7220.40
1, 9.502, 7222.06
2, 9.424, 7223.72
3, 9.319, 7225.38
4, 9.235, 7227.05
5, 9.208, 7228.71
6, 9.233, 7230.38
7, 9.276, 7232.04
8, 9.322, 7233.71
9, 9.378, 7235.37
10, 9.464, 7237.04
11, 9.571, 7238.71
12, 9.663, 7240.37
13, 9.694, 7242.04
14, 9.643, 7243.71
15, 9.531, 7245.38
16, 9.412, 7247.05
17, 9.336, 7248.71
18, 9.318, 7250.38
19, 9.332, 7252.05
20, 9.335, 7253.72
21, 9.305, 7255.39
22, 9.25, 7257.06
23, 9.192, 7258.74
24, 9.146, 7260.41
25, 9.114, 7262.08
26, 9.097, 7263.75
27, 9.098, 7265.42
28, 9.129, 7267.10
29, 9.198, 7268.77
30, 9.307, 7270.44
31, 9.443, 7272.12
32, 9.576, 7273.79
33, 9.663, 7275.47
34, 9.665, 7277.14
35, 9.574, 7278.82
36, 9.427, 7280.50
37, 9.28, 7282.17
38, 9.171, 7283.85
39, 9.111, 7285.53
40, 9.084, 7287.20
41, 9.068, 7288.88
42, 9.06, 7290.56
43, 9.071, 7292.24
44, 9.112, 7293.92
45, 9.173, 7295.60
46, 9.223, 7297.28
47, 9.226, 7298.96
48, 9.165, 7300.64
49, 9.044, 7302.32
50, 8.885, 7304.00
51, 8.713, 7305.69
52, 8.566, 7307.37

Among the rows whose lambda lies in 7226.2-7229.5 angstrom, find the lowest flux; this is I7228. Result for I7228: 9.208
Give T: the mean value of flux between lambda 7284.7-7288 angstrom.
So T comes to 9.12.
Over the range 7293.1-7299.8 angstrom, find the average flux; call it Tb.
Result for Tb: 9.18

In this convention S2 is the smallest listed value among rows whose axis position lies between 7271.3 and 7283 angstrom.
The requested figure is 9.28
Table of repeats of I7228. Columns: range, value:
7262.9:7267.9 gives 9.097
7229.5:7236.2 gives 9.233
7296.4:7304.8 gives 8.885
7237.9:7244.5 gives 9.571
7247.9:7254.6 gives 9.318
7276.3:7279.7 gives 9.574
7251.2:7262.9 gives 9.114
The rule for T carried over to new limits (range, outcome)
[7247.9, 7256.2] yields 9.32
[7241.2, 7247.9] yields 9.57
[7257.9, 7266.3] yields 9.13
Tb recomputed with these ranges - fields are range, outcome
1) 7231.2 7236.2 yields 9.34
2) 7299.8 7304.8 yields 9.04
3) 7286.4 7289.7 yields 9.07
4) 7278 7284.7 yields 9.36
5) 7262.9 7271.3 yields 9.17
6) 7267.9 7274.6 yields 9.39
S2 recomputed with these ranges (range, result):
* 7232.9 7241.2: 9.322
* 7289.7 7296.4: 9.06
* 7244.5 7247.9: 9.412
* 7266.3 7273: 9.129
